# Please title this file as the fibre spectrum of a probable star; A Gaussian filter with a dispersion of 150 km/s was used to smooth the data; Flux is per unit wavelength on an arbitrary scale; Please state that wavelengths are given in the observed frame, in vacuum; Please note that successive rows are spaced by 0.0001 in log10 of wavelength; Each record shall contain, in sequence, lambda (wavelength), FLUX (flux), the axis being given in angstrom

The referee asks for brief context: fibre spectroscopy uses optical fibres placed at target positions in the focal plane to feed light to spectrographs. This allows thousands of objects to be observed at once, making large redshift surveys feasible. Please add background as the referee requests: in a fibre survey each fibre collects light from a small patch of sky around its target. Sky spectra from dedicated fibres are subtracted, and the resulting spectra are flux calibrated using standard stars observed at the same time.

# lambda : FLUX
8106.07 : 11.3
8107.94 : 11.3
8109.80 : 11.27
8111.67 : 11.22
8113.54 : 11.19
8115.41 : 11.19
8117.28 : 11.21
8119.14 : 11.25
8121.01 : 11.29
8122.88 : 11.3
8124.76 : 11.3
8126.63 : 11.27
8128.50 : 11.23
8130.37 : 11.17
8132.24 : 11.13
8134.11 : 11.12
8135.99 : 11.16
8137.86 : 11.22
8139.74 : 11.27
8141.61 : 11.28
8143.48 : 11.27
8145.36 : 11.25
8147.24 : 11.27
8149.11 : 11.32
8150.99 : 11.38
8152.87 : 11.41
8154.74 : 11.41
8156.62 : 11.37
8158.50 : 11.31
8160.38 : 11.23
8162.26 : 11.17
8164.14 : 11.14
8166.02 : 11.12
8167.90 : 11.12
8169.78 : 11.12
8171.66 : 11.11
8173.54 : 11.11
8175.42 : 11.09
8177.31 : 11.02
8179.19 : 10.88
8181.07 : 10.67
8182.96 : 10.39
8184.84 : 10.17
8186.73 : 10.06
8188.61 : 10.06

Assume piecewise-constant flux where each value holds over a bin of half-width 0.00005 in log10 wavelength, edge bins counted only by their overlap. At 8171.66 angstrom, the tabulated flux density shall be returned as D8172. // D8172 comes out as 11.11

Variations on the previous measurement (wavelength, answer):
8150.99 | 11.38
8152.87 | 11.41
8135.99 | 11.16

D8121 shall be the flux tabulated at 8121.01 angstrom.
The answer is 11.29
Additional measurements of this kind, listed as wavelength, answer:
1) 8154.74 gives 11.41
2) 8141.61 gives 11.28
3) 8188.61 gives 10.06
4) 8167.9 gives 11.12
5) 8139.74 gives 11.27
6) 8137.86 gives 11.22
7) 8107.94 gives 11.3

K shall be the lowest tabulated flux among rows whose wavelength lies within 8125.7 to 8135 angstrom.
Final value 11.12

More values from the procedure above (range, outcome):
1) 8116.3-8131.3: 11.17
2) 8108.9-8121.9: 11.19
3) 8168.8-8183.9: 10.39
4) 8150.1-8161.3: 11.23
